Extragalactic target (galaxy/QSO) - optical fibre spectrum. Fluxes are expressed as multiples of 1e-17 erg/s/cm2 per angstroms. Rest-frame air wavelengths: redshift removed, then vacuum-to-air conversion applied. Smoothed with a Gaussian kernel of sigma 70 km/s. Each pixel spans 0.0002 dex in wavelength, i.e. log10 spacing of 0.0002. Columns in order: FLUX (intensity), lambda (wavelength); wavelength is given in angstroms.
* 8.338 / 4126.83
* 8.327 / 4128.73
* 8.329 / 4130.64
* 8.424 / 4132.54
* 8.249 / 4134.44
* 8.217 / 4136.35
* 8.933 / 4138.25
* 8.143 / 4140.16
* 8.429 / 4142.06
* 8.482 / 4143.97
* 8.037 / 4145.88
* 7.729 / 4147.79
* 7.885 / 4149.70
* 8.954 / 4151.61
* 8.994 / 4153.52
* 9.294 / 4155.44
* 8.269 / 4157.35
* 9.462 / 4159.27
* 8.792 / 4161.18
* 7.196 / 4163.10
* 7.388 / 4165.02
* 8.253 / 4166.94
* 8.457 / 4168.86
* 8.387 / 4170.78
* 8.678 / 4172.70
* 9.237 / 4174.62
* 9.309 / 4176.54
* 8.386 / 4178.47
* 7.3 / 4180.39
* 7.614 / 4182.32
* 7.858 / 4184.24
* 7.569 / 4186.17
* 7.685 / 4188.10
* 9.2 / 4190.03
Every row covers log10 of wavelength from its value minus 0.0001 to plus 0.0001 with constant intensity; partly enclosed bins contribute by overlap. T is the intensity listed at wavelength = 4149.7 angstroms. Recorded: 7.885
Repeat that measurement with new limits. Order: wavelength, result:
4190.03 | 9.2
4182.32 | 7.614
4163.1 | 7.196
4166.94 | 8.253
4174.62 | 9.237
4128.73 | 8.327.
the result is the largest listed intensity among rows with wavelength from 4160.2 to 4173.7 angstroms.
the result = 8.792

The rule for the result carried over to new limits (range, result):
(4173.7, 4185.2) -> 9.309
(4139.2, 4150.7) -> 8.482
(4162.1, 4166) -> 7.388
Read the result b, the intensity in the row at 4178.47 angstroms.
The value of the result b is 8.386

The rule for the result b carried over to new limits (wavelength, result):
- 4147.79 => 7.729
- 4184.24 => 7.858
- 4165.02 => 7.388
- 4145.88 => 8.037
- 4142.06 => 8.429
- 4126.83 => 8.338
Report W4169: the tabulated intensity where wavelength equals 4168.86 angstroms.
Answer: 8.457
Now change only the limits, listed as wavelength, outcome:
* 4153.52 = 8.994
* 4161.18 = 8.792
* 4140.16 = 8.143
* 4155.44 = 9.294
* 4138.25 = 8.933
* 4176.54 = 9.309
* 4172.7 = 8.678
